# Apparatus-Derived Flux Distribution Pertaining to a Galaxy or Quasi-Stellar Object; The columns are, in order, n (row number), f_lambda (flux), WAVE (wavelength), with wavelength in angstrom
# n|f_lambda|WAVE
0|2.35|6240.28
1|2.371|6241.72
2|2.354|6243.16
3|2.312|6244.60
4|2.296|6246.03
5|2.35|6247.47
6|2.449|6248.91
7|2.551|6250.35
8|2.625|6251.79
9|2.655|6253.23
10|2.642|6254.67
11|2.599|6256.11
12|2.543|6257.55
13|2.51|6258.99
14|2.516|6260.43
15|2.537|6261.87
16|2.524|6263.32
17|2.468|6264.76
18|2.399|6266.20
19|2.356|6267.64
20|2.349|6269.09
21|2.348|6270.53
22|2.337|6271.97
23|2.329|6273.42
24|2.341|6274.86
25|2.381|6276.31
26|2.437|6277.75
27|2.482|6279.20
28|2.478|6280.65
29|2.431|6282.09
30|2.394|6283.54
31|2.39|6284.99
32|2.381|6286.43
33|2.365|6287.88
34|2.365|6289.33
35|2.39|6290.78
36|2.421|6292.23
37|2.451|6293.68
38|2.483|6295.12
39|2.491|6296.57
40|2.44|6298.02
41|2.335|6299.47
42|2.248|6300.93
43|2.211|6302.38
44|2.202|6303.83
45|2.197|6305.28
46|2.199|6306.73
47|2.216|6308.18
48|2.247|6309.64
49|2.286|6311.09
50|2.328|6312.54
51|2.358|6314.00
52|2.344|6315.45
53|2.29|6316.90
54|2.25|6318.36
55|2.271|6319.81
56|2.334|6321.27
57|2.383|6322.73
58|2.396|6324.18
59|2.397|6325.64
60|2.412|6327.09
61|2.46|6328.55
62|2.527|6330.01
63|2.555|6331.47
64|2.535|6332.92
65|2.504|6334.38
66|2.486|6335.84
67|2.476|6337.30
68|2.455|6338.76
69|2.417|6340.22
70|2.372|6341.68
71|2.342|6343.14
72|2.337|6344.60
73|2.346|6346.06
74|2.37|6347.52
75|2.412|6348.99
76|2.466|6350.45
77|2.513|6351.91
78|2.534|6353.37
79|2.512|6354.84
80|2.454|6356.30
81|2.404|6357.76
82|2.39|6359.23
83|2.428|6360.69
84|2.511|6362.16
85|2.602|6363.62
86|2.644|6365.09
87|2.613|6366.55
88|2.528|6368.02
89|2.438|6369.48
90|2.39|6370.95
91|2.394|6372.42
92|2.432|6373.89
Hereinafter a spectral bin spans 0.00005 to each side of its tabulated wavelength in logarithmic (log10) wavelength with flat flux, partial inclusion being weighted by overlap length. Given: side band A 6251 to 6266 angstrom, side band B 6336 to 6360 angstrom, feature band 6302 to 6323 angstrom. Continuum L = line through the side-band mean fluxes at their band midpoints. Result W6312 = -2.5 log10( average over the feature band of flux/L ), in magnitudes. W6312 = 0.094 mag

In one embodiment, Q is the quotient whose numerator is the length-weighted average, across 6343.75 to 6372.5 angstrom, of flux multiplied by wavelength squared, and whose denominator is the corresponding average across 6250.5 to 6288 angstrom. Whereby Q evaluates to 1.0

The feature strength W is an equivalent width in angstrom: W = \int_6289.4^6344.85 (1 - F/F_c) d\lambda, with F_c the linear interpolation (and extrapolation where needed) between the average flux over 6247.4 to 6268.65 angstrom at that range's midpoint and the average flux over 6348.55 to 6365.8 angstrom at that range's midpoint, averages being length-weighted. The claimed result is 2.9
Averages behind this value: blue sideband 2.52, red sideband 2.49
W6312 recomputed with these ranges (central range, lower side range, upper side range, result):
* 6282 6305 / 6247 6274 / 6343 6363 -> 0.04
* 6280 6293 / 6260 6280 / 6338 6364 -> 0.01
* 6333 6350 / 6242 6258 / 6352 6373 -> 0.03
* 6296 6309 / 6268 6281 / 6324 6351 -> 0.06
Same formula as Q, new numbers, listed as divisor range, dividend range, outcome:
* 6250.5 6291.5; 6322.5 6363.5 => 1.02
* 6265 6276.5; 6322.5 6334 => 1.06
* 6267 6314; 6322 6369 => 1.06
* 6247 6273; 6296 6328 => 0.95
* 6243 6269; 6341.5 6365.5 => 1.02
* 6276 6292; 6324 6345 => 1.03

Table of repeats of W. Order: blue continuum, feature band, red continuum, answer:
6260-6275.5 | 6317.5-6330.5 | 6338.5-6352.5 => 0.13 angstrom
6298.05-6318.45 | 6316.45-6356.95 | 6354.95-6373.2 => -0.74 angstrom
